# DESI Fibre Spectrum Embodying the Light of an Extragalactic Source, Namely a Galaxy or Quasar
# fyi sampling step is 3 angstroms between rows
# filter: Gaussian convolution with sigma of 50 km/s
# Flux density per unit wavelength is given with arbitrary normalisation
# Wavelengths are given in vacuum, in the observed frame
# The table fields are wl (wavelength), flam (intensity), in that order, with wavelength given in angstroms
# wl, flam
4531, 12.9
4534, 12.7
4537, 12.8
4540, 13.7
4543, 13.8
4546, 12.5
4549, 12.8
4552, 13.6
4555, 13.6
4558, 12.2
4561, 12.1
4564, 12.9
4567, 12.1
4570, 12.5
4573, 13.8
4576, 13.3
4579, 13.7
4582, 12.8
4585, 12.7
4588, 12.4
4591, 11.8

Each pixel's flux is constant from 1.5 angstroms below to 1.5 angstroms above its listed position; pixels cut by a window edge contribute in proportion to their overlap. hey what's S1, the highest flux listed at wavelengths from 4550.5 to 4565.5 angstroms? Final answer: 13.6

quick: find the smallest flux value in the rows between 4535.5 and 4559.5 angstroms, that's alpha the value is 12.2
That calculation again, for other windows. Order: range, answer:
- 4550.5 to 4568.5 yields 12.1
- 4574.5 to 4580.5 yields 13.3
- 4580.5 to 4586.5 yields 12.7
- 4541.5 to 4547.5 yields 12.5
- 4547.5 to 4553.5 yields 12.8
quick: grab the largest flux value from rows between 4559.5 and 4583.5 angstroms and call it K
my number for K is 13.8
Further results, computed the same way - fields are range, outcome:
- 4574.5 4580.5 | 13.7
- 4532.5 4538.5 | 12.8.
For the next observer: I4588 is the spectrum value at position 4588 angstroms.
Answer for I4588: 12.4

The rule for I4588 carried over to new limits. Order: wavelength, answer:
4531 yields 12.9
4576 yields 13.3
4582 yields 12.8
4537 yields 12.8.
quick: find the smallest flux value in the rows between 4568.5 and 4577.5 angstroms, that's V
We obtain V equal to 12.5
